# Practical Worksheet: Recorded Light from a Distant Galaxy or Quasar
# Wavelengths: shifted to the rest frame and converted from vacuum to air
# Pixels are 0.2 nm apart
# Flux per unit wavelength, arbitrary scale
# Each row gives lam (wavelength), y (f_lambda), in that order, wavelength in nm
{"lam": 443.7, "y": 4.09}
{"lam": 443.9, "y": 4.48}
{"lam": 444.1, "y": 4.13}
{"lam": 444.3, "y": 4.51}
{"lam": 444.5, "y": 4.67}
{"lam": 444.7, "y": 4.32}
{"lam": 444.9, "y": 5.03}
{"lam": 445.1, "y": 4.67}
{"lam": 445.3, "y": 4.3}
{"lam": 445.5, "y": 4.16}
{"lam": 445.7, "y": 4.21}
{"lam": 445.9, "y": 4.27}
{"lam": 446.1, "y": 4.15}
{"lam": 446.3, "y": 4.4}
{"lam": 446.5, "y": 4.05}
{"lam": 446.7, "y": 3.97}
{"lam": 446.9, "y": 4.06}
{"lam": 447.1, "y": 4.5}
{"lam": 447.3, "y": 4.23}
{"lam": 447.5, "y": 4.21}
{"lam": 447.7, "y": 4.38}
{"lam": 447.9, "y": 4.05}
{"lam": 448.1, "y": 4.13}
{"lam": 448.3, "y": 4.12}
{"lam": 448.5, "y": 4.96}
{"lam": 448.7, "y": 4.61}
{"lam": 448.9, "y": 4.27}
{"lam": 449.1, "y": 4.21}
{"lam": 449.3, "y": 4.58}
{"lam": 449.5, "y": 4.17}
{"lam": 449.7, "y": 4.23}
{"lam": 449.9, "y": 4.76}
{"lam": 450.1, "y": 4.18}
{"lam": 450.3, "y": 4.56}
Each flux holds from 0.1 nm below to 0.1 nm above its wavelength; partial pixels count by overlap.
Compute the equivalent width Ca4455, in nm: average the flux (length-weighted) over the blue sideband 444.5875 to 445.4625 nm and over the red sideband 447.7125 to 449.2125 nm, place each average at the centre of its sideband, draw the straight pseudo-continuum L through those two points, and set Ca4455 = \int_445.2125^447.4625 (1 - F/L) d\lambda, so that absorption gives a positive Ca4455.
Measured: 0.132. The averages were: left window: 4.55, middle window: 4.21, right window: 4.34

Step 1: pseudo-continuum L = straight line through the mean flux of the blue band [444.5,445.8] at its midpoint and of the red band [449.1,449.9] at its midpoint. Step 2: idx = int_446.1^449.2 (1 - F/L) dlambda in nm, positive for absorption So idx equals 0.10 nm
